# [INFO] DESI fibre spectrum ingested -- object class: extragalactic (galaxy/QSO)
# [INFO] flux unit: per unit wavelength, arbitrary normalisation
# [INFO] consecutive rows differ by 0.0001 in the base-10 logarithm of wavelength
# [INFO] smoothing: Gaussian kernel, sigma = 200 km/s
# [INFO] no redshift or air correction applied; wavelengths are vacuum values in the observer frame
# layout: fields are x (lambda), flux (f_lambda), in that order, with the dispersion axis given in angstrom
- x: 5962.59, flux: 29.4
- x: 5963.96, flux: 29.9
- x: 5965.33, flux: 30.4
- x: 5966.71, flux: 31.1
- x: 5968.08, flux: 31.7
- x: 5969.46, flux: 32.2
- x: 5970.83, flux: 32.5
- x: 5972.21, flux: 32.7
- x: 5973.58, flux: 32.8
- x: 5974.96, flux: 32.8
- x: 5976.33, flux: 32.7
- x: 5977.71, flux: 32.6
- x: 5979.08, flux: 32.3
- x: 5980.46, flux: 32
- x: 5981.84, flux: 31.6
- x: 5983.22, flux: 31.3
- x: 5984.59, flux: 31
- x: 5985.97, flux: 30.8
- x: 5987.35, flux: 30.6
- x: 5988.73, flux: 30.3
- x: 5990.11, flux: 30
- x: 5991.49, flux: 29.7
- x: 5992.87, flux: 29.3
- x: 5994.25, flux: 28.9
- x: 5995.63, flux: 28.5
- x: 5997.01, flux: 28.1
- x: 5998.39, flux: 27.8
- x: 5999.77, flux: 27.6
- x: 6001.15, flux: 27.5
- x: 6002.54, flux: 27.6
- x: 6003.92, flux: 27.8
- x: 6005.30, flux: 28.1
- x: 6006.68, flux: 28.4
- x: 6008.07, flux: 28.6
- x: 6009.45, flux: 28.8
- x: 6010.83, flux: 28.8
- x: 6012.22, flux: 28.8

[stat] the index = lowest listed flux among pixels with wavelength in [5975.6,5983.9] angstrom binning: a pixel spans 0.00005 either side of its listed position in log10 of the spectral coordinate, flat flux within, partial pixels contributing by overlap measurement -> 31.3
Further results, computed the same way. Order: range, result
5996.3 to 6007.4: 27.5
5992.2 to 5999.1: 27.8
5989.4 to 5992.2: 29.7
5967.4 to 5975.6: 31.7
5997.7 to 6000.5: 27.6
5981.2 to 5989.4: 30.3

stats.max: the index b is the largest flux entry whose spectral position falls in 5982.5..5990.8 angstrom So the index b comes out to 31.3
